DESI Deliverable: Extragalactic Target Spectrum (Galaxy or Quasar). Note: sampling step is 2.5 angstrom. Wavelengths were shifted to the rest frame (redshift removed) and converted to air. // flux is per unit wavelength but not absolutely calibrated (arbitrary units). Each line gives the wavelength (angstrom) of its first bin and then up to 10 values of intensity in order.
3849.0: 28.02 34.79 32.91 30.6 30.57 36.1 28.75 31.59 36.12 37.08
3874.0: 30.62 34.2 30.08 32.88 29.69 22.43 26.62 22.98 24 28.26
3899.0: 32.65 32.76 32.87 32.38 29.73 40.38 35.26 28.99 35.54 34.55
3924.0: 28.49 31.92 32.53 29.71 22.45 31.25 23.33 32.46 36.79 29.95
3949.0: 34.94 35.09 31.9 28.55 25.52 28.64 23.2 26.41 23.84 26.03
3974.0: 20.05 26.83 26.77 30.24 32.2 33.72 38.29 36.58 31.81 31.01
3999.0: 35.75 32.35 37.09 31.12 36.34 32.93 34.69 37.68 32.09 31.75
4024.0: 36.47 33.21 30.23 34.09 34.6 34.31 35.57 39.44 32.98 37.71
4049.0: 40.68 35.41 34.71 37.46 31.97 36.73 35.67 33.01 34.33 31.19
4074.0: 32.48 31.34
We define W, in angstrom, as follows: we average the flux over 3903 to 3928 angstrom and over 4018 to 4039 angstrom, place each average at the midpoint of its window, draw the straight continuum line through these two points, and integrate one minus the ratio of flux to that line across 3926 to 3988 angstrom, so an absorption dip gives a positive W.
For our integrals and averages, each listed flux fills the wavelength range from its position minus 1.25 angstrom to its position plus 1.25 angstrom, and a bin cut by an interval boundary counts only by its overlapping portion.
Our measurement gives 7.9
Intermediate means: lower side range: 33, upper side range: 33.5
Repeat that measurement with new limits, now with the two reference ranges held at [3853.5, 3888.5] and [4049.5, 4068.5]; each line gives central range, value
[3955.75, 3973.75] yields 4.2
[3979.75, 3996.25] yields 0.2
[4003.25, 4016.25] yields -0.1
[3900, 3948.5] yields 1.3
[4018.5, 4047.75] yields 0.2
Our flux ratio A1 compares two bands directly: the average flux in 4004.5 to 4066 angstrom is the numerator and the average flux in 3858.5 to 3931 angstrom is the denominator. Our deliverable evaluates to 1.1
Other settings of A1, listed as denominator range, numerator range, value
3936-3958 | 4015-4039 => 1.08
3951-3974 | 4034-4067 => 1.33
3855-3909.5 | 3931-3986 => 0.93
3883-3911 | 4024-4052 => 1.22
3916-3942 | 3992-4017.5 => 1.13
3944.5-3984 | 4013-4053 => 1.24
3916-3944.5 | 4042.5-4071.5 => 1.16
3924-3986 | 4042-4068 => 1.24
